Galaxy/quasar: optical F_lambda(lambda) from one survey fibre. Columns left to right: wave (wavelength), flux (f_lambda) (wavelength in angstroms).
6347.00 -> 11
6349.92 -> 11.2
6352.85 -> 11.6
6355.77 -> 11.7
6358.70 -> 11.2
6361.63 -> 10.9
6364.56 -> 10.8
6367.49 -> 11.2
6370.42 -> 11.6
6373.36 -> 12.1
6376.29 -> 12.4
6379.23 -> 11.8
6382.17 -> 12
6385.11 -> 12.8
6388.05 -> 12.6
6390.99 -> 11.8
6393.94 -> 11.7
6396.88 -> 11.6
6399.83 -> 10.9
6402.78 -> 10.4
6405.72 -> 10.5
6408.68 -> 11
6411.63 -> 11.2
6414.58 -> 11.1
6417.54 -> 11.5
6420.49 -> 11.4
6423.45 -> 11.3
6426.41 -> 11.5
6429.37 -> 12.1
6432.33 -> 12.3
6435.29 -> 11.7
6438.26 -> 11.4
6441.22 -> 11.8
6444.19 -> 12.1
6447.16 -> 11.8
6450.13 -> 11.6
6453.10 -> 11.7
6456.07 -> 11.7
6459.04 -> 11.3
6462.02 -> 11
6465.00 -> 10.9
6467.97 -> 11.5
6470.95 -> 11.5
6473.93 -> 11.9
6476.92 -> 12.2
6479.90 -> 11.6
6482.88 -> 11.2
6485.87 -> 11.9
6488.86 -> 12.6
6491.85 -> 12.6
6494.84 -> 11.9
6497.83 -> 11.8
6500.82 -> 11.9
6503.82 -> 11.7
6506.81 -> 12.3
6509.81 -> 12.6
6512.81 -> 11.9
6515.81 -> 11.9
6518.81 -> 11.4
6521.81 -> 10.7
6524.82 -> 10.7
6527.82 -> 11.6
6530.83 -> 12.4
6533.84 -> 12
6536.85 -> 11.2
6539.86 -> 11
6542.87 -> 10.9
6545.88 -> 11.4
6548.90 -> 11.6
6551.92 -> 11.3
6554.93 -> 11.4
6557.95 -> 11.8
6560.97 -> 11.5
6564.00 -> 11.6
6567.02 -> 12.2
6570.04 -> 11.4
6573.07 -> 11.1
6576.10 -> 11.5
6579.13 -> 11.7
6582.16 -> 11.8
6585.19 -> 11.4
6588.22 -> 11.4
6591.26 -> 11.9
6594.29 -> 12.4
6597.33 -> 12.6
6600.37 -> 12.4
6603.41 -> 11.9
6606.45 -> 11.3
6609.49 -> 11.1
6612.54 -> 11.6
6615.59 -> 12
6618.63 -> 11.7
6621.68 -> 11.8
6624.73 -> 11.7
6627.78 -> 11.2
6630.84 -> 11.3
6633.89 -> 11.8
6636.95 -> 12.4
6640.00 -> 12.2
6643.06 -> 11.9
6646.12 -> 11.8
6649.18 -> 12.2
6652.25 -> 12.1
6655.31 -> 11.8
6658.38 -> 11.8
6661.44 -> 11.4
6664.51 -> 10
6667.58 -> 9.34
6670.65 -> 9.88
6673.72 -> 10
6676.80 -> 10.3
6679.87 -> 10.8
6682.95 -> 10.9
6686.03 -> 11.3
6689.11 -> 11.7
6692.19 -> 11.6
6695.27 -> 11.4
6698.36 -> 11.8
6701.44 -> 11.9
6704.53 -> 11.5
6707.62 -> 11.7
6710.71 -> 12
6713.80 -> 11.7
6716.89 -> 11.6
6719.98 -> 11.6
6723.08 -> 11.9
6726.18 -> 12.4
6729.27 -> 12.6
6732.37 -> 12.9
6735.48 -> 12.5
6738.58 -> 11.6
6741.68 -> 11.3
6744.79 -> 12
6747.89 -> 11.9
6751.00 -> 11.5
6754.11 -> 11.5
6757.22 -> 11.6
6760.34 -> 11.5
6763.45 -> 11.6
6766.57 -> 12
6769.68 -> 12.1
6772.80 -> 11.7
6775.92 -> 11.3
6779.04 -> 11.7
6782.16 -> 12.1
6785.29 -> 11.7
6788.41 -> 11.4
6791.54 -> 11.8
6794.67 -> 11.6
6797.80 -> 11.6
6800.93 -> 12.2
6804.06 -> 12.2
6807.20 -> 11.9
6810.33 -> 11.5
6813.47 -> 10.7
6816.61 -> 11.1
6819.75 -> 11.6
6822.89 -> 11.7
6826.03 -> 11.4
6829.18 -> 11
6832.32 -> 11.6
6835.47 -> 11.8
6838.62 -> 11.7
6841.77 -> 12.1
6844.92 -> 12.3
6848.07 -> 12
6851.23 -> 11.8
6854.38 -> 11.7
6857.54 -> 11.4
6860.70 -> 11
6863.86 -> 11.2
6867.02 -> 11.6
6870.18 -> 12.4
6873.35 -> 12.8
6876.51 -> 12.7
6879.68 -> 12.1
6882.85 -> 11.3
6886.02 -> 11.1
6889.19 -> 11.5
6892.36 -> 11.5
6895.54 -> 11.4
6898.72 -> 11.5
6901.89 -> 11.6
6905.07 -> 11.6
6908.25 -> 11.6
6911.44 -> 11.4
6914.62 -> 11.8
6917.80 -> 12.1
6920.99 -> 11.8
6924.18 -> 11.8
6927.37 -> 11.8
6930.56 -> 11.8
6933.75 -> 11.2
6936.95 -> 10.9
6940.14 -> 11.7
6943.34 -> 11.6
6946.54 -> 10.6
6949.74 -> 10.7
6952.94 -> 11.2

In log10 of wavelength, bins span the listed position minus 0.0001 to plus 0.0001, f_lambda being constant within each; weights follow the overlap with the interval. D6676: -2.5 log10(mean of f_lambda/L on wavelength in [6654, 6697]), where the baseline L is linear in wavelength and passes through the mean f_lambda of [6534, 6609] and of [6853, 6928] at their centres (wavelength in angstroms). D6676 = 0.07 mag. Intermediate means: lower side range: 11.6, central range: 10.9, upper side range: 11.7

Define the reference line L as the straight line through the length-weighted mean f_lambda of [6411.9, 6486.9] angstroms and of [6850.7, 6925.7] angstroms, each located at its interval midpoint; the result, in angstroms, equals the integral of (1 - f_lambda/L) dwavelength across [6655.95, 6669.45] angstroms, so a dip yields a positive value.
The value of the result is 1.1 angstroms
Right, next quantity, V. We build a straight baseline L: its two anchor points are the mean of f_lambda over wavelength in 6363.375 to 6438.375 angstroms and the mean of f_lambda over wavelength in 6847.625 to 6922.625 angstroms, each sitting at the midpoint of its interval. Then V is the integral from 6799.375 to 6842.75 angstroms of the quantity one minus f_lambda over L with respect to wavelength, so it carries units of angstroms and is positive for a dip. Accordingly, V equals 0.3 angstroms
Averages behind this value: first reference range 11.6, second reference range 11.7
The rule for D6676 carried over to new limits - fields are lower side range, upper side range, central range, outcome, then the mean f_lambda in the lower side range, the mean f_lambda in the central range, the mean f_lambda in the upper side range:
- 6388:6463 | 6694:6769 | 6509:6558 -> 0.01 mag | 11.5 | 11.5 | 11.8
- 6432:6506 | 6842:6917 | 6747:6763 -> 0.01 mag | 11.7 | 11.6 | 11.7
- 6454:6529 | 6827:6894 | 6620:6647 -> -0.01 mag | 11.7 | 11.8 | 11.7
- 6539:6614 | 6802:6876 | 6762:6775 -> -0.01 mag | 11.6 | 11.8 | 11.7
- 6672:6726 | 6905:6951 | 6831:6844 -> -0.03 mag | 11.4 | 11.8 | 11.5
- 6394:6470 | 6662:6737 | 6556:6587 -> -0.02 mag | 11.4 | 11.6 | 11.4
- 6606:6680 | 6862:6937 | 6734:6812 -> -0.02 mag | 11.3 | 11.8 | 11.7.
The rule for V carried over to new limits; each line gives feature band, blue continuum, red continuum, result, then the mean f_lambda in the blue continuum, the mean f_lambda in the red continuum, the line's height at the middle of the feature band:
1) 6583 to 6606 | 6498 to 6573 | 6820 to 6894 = -0.7 angstroms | 11.6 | 11.7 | 11.6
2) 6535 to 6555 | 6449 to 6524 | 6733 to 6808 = 0.8 angstroms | 11.7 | 11.8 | 11.7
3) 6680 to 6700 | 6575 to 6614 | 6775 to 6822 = 0.5 angstroms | 11.8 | 11.6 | 11.7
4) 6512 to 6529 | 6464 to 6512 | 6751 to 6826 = 0.8 angstroms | 11.9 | 11.6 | 11.9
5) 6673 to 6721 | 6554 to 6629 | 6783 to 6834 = 1.0 angstroms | 11.7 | 11.6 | 11.6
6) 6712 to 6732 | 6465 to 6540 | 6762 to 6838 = -0.6 angstroms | 11.8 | 11.6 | 11.7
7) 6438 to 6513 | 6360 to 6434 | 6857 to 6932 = -1.4 angstroms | 11.5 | 11.7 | 11.6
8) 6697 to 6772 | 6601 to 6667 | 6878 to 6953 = -1.8 angstroms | 11.6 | 11.5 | 11.6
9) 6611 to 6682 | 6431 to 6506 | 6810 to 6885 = 2.3 angstroms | 11.7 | 11.7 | 11.7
